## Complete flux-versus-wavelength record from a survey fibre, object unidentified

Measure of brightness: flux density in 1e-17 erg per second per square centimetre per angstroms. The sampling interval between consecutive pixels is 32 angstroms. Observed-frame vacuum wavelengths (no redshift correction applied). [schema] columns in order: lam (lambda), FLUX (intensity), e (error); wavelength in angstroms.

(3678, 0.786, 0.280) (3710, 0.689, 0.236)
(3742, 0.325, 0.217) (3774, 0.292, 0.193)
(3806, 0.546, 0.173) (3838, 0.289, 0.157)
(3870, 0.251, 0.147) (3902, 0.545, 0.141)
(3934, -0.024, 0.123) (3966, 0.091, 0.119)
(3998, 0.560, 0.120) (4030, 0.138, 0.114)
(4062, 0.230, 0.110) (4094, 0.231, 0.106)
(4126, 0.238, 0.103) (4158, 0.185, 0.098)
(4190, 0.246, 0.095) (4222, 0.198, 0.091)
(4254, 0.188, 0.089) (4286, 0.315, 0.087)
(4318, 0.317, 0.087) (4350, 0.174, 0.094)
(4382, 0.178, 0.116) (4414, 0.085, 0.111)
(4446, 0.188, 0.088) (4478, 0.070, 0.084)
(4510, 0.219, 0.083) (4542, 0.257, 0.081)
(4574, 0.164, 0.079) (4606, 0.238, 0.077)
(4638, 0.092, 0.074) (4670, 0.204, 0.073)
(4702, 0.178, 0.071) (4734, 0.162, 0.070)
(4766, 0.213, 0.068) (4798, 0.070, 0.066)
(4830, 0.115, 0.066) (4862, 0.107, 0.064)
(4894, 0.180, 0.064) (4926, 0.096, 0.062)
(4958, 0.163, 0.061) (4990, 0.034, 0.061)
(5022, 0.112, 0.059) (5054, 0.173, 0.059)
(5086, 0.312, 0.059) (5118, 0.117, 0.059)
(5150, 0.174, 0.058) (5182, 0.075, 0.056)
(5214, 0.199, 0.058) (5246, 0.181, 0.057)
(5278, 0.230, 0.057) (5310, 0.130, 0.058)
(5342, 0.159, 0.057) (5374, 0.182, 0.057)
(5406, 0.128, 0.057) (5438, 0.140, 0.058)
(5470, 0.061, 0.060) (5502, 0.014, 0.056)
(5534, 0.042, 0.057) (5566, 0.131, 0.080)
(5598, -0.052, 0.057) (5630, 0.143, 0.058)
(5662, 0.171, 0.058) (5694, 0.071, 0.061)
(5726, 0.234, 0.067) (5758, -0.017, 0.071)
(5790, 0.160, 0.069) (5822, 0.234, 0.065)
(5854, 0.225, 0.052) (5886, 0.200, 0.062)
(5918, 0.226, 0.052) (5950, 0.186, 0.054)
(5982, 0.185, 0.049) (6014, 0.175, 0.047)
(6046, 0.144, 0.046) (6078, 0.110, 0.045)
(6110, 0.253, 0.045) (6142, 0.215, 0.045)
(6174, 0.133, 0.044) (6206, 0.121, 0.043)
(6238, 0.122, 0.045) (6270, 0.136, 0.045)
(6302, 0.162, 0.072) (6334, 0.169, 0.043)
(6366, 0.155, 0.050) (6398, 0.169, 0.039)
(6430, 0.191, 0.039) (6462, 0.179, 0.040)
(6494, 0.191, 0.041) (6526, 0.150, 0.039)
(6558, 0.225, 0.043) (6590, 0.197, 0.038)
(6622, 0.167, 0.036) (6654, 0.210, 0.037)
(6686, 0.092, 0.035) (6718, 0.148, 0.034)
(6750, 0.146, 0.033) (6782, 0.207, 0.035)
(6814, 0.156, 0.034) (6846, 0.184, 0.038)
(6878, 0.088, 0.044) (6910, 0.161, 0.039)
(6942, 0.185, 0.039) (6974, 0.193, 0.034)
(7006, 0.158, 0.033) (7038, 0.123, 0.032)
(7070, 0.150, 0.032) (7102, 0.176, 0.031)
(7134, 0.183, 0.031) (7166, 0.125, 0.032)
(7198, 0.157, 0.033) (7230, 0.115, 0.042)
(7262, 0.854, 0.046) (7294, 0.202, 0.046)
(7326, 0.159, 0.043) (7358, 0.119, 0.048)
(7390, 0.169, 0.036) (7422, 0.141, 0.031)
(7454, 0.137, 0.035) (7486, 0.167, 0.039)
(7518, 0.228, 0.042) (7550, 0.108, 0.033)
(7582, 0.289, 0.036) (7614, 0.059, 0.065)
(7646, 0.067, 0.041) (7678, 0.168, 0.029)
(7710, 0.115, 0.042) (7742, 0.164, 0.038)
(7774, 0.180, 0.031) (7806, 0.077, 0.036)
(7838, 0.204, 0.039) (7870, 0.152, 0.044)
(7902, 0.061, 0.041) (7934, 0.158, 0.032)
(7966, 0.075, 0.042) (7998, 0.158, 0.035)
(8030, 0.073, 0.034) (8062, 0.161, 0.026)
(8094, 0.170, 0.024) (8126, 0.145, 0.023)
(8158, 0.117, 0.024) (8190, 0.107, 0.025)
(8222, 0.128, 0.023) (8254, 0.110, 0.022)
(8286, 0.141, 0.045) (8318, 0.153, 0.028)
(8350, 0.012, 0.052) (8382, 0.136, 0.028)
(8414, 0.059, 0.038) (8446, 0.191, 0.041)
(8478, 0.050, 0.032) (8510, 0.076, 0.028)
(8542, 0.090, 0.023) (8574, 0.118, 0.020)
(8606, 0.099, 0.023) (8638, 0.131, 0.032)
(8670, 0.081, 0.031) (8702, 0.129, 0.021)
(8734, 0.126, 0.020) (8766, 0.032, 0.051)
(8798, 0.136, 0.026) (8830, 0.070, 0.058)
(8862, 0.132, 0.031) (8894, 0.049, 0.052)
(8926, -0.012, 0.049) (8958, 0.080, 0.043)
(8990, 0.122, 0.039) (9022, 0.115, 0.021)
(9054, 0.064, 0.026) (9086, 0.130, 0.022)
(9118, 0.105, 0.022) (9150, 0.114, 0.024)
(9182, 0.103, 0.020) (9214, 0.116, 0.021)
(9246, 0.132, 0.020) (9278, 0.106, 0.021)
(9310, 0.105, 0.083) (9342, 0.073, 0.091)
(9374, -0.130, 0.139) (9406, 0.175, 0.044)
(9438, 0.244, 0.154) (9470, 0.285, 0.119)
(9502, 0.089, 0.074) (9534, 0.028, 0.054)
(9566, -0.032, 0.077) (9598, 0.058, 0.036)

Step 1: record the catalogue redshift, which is 0.95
